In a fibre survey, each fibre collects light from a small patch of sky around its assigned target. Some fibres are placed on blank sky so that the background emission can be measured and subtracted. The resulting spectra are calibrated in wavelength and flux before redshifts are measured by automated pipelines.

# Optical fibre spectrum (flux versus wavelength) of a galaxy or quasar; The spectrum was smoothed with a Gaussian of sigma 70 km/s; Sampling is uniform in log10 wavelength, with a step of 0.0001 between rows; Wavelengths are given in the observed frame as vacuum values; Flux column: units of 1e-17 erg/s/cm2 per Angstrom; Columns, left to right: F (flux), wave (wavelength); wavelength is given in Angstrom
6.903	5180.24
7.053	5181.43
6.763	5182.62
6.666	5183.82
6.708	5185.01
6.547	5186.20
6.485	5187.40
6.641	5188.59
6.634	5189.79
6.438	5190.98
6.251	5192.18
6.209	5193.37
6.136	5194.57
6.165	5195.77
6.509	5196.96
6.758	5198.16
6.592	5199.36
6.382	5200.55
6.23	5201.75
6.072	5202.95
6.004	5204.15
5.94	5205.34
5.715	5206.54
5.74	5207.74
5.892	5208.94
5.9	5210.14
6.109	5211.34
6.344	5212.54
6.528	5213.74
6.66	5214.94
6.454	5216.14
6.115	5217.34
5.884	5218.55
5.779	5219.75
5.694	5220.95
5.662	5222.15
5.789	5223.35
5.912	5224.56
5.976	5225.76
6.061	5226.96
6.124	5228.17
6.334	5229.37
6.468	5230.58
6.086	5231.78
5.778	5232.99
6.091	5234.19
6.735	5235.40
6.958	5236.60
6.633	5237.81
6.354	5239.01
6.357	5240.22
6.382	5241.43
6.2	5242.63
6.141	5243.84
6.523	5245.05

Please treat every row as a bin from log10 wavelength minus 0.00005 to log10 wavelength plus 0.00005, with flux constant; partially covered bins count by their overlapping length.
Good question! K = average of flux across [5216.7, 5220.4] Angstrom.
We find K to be 5.92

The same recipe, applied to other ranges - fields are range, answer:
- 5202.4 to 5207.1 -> 5.94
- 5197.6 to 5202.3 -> 6.49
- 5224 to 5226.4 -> 5.96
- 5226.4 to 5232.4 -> 6.21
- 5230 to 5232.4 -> 6.27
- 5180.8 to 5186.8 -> 6.75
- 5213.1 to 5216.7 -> 6.55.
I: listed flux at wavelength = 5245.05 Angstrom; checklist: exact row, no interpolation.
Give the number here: 6.523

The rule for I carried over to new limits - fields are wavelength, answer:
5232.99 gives 5.778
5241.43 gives 6.382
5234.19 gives 6.091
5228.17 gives 6.124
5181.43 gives 7.053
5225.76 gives 5.976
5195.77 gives 6.165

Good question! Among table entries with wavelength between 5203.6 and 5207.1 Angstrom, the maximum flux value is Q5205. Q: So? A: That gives 6.004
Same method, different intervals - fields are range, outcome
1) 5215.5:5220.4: 6.454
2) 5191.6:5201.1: 6.758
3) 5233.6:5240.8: 6.958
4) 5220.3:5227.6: 6.061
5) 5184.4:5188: 6.708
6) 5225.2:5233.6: 6.468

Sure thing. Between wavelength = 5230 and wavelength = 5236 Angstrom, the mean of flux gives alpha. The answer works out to 6.23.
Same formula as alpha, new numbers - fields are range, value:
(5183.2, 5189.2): 6.6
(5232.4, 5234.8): 5.94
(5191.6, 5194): 6.23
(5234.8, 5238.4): 6.78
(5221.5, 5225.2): 5.79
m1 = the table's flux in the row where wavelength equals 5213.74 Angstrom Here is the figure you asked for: 6.528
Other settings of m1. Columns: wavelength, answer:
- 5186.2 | 6.547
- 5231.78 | 6.086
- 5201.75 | 6.23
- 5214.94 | 6.66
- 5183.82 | 6.666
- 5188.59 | 6.641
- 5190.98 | 6.438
